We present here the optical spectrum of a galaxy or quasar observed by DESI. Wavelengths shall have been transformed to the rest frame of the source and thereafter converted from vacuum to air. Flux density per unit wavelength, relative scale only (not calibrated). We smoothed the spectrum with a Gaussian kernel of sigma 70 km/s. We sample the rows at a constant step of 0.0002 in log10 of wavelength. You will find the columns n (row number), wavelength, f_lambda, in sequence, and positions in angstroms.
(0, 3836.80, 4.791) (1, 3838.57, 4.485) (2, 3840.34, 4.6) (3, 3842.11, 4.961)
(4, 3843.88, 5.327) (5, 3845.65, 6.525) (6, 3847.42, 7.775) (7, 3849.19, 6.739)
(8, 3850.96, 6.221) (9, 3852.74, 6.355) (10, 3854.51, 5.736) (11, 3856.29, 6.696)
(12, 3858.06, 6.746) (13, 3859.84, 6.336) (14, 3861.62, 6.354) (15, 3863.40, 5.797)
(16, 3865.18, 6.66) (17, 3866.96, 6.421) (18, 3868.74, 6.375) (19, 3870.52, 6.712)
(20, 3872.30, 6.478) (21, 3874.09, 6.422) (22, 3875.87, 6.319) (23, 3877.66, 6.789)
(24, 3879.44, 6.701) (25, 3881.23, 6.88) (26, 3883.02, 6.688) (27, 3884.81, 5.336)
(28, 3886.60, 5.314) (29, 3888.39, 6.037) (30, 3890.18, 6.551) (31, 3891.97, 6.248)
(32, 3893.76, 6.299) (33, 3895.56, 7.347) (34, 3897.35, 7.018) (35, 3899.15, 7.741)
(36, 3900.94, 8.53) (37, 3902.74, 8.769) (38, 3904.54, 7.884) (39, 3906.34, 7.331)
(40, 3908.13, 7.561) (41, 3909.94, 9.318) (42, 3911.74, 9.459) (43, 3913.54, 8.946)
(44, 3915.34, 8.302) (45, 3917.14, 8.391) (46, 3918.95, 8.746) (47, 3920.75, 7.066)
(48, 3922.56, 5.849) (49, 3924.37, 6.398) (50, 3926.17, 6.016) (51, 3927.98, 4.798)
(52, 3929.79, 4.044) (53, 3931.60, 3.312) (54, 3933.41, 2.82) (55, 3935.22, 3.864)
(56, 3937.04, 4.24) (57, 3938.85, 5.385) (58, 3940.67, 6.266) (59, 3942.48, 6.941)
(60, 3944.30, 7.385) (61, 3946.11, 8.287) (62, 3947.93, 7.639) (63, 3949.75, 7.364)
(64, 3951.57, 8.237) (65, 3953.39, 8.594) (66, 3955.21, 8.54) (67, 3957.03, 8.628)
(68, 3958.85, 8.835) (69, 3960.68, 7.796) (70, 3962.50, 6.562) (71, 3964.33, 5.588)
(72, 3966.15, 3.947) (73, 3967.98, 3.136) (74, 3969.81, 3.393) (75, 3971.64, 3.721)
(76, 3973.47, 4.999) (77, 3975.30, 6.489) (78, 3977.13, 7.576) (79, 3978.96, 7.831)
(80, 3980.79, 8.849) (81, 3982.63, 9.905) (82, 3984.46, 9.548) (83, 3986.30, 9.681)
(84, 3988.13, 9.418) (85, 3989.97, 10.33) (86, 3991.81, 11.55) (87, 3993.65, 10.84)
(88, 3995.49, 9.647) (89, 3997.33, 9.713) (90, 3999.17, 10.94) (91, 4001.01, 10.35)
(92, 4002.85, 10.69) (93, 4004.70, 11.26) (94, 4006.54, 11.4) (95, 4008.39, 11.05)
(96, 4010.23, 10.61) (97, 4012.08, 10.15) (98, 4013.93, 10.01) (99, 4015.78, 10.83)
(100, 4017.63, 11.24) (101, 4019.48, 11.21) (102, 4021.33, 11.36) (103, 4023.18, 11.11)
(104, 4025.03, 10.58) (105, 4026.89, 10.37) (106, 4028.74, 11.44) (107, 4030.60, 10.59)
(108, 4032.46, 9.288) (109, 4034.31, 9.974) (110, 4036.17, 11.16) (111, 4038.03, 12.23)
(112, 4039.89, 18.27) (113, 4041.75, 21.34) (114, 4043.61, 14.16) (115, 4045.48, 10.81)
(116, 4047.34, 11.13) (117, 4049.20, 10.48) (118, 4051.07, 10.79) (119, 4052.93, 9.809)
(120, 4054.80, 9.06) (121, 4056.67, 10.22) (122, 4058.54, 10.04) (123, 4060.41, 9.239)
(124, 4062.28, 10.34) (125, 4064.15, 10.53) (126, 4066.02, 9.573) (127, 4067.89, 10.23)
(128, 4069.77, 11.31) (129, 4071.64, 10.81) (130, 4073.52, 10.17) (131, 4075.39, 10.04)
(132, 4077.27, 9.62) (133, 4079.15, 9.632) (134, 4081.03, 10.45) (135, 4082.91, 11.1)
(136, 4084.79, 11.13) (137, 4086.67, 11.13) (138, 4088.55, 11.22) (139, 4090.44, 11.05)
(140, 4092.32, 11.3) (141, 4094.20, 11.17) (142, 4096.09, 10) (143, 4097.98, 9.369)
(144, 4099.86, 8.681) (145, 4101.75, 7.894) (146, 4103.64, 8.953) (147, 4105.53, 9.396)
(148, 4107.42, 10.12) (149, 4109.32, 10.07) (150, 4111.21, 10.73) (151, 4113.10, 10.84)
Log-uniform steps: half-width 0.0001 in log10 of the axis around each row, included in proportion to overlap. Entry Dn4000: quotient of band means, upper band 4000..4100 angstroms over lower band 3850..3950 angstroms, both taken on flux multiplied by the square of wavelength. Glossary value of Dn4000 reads 1.78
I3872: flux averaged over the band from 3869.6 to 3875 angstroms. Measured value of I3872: 6.54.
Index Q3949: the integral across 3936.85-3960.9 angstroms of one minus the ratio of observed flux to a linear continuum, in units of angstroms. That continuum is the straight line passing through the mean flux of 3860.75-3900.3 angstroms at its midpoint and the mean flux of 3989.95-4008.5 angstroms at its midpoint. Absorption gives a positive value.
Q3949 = 3.8 angstroms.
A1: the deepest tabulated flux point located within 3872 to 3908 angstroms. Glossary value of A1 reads 5.314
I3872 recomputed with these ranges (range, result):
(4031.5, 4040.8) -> 12.2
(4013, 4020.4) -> 10.8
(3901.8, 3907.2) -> 7.99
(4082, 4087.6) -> 11.1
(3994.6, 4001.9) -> 10.2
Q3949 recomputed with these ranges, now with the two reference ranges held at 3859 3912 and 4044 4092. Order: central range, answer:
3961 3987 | 6.41 angstroms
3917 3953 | 7.89 angstroms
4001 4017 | -2.47 angstroms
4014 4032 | -2.46 angstroms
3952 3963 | 0.09 angstroms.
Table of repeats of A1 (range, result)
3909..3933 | 3.312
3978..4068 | 7.831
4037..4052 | 10.48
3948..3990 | 3.136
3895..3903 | 7.018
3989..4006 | 9.647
